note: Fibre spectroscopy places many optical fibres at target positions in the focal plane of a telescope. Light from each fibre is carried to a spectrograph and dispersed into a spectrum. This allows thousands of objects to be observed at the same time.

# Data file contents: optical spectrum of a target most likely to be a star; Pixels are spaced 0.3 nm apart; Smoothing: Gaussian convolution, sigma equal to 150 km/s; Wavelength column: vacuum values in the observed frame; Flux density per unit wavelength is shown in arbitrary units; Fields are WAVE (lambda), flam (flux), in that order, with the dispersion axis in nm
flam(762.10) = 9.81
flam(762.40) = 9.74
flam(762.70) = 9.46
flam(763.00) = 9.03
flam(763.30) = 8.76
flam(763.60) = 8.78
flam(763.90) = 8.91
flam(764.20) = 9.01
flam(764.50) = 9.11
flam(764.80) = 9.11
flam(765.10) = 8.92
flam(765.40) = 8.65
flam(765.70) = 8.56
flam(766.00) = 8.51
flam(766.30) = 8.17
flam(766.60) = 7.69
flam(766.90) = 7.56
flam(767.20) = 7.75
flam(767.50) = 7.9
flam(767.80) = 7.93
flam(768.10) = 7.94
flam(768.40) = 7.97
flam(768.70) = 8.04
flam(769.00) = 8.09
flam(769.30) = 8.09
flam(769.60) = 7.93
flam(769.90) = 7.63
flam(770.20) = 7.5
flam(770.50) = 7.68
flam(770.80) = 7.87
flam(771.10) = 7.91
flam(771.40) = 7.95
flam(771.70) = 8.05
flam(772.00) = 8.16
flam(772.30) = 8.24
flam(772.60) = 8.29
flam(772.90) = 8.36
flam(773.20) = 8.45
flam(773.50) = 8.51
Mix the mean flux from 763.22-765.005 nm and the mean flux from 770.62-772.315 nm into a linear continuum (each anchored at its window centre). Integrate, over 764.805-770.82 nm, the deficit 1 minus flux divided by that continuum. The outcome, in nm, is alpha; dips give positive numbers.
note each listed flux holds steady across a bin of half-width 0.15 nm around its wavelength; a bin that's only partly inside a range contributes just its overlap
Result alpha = 0.31 nm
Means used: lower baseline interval 8.95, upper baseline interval 8.01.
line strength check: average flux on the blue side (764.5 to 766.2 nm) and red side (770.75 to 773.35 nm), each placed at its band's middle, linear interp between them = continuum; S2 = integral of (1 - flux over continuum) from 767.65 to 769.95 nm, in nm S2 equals 0.131 nm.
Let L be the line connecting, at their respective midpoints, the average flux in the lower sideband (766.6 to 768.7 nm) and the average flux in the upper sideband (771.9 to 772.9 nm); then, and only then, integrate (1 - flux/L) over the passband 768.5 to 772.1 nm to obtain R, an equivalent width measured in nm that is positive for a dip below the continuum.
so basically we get 0.07 nm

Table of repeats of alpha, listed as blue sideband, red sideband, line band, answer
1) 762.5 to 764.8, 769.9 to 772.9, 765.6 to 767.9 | 0.16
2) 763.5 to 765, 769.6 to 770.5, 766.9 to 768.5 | 0.06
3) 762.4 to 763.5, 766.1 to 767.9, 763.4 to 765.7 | -0.07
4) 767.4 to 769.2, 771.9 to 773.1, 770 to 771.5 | 0.07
